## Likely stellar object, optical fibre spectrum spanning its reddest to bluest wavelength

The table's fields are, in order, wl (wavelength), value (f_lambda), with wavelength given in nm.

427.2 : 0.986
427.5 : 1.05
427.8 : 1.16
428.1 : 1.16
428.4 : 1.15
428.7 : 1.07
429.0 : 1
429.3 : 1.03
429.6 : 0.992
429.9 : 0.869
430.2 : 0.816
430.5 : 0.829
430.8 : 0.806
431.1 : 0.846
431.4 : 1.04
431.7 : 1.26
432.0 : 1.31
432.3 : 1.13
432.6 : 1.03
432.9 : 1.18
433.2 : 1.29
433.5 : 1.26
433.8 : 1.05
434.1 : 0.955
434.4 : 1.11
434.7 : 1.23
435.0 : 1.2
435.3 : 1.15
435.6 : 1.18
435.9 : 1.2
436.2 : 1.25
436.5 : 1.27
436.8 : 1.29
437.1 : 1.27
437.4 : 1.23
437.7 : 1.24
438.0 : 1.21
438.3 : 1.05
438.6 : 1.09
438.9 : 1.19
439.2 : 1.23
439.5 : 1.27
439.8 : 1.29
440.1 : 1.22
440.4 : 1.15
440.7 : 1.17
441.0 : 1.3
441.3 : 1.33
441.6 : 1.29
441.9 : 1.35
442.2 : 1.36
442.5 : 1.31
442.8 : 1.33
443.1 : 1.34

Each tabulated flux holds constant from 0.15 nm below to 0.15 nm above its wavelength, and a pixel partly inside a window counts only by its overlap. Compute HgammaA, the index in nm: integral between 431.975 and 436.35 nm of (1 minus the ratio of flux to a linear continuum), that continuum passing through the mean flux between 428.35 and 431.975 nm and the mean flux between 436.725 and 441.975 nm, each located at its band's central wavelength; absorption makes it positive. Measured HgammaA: -0.30 nm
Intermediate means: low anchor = 0.982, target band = 1.16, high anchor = 1.23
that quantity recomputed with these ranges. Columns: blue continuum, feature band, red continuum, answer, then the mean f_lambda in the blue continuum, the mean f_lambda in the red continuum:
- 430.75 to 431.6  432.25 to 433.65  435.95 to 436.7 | -0.188 nm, 0.929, 1.25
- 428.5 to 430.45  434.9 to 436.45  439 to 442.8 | -0.096 nm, 0.961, 1.27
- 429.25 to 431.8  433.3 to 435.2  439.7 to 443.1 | -0.154 nm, 0.933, 1.28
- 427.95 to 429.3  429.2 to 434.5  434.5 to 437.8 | 0.483 nm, 1.09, 1.23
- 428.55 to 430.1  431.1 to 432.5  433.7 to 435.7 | -0.123 nm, 0.987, 1.13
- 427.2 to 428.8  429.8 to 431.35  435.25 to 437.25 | 0.407 nm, 1.11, 1.23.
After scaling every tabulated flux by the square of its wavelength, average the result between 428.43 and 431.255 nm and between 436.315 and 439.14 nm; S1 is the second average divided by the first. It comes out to 1.3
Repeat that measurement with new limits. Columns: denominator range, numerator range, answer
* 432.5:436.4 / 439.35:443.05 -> 1.14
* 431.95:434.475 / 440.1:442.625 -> 1.16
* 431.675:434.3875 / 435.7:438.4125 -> 1.08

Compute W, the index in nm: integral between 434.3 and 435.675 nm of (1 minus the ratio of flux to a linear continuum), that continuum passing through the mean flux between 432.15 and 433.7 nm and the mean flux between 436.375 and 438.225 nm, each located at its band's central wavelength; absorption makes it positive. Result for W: 0.03 nm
